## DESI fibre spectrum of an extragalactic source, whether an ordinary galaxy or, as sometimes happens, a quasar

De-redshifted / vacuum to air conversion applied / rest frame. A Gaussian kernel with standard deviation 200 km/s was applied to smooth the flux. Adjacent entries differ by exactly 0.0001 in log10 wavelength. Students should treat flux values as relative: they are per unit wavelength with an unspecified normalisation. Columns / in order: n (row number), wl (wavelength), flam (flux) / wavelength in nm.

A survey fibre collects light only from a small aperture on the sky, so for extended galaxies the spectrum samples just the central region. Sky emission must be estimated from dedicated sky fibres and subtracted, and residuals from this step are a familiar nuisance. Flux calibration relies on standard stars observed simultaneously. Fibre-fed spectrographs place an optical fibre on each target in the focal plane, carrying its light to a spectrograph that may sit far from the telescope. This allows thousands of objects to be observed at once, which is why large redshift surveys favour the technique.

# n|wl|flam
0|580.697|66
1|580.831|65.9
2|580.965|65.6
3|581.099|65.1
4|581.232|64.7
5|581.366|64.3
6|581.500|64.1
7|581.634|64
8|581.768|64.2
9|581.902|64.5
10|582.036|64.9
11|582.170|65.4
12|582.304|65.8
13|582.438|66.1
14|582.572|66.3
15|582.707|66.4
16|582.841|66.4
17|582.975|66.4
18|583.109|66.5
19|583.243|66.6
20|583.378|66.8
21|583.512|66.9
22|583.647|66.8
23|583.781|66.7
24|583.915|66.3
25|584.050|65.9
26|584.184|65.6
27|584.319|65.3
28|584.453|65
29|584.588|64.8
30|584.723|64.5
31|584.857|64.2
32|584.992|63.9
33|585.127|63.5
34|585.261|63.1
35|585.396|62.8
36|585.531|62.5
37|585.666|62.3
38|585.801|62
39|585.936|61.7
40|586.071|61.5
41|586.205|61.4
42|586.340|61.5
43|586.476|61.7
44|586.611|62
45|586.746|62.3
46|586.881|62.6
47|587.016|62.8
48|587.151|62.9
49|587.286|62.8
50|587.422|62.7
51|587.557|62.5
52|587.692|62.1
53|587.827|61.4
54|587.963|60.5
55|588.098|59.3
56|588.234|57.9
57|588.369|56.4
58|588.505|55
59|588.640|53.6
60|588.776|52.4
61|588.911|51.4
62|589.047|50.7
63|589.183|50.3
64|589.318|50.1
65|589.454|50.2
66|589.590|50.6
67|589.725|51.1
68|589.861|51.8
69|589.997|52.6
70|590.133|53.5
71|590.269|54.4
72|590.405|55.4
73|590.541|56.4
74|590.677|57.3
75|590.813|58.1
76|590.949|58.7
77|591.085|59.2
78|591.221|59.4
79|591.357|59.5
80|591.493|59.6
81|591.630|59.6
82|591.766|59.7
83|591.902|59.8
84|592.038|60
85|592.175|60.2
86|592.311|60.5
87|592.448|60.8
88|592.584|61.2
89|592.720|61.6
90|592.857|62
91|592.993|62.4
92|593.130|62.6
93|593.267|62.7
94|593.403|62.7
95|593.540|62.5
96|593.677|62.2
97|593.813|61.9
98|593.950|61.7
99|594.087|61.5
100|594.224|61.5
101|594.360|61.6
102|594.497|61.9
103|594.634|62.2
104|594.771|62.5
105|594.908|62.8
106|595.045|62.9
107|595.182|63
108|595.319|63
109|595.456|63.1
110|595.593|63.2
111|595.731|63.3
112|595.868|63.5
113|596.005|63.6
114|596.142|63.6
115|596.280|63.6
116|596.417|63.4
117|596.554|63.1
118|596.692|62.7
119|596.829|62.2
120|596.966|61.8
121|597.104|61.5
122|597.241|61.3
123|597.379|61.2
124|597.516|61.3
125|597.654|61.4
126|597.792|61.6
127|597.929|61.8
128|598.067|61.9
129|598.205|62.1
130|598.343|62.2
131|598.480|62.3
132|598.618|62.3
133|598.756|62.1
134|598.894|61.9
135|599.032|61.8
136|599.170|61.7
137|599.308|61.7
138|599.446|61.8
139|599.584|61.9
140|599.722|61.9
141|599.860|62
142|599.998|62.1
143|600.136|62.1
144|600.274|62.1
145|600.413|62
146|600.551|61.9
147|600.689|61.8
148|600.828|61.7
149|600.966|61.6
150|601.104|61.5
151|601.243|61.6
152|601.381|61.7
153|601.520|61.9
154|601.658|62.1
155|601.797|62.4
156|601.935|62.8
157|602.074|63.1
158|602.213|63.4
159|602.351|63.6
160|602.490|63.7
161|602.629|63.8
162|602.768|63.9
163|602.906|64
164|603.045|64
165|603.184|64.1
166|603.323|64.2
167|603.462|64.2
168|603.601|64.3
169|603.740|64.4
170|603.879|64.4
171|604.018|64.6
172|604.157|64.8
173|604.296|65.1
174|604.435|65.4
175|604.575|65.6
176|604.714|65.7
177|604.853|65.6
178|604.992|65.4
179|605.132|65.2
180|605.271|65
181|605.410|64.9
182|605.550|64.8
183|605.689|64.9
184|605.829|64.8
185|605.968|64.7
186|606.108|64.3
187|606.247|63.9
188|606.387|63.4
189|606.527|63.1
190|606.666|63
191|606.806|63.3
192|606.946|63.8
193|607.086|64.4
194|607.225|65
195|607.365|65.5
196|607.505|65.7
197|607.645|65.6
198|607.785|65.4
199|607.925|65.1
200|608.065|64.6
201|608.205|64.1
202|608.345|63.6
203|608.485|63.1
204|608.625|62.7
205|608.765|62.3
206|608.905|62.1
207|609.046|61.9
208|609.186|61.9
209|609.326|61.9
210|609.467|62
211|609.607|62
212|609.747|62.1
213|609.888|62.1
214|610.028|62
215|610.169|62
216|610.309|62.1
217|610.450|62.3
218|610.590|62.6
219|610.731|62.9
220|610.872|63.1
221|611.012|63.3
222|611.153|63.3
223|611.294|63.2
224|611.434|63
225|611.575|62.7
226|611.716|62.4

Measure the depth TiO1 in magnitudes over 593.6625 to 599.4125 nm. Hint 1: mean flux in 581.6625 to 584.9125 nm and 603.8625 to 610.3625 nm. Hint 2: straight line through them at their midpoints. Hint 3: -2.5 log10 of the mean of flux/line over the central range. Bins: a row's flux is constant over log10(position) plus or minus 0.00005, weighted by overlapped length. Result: 0.04 mag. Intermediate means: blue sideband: 65.7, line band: 62.3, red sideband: 63.9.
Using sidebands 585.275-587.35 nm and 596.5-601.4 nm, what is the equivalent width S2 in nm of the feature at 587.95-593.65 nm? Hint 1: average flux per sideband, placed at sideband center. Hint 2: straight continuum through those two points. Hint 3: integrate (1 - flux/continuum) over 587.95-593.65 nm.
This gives 0.44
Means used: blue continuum 62.2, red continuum 61.9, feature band 57.2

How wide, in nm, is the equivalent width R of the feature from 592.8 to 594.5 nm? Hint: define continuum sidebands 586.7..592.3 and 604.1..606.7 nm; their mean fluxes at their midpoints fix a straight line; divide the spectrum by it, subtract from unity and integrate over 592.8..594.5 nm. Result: -0.083 nm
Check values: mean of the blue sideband 57.3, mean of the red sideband 64.7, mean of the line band 62.1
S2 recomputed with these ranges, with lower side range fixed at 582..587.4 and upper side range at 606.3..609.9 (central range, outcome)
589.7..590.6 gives 0.146 nm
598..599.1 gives 0.030 nm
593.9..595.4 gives 0.040 nm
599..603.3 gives 0.084 nm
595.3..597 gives 0.021 nm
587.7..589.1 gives 0.174 nm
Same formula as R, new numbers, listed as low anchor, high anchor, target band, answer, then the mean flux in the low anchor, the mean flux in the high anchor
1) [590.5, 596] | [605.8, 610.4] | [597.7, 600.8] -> 0.009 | 61.3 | 63.4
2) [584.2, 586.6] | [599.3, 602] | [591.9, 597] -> 0.010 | 63.1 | 61.9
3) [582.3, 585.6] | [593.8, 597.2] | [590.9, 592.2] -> 0.082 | 65.4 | 62.6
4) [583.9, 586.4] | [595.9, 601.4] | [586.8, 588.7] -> 0.091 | 63.5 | 62.1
